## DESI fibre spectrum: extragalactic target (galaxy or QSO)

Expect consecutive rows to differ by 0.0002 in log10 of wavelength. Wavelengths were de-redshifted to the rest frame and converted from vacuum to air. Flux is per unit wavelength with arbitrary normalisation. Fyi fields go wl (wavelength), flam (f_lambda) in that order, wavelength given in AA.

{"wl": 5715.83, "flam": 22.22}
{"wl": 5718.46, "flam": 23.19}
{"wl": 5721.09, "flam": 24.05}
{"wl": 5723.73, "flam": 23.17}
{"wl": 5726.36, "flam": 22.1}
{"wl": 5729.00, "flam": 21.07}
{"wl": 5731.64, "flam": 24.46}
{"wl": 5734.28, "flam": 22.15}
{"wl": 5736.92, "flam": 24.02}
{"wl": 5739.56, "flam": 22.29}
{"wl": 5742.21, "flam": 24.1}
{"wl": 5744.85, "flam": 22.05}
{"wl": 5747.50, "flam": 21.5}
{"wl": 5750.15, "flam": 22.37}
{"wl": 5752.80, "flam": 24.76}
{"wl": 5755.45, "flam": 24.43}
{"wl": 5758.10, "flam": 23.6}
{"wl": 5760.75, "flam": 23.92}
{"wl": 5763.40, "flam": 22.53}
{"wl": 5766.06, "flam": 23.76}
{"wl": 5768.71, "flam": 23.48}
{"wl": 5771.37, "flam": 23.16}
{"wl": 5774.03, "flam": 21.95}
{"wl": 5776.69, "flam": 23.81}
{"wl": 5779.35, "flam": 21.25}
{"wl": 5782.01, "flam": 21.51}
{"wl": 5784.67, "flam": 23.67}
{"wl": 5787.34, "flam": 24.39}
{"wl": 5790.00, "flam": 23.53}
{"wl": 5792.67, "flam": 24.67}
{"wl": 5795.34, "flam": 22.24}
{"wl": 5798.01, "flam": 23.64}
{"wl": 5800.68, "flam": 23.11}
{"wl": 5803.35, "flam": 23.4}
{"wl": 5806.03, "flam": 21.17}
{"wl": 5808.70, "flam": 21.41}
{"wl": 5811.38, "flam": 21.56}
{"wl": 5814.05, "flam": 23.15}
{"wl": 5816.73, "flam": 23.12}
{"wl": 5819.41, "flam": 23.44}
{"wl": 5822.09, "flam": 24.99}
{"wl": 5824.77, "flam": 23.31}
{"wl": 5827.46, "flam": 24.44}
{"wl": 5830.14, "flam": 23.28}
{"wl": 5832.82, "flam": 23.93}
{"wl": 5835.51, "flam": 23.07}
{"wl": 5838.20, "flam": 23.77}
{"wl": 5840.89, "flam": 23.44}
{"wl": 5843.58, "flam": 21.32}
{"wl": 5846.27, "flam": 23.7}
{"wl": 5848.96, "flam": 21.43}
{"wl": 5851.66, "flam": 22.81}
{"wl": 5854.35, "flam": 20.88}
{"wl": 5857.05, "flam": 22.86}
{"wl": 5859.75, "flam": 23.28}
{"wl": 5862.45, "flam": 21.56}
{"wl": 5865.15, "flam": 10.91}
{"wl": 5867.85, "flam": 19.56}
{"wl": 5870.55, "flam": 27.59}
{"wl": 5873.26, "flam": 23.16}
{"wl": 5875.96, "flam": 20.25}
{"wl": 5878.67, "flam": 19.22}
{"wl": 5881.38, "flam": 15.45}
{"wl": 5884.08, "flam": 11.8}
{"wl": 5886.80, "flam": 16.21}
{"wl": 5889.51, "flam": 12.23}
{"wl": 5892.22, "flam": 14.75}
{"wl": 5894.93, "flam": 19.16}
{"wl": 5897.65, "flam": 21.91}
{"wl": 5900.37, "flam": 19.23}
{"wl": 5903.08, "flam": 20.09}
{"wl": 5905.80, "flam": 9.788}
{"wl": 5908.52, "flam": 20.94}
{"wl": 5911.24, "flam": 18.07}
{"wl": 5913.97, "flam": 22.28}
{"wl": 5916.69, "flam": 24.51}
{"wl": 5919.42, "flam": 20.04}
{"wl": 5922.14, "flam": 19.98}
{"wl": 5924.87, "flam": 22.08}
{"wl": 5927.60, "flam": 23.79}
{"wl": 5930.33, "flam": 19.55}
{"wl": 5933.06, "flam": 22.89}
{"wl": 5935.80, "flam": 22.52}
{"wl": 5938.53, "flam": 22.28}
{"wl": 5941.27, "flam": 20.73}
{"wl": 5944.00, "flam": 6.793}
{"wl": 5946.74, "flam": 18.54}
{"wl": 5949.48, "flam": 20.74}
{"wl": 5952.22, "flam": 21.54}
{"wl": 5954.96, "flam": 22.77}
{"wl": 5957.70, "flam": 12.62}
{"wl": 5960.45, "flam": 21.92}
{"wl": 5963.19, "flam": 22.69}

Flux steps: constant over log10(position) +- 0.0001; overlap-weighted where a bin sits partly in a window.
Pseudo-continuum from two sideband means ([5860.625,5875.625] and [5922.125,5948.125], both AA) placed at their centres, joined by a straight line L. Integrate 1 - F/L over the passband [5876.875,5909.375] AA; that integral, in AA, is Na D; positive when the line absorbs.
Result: 5.8 AA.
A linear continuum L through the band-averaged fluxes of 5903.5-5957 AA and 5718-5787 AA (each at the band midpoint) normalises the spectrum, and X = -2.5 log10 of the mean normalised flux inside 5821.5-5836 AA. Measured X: -0.102 mag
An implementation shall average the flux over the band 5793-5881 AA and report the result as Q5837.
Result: 22.3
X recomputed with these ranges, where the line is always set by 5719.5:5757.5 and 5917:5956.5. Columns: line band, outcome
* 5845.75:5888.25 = 0.073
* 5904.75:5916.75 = 0.107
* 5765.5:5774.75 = -0.023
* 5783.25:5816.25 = -0.037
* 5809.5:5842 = -0.074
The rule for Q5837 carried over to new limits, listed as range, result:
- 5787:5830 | 23.2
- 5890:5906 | 17.8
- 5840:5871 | 21.4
